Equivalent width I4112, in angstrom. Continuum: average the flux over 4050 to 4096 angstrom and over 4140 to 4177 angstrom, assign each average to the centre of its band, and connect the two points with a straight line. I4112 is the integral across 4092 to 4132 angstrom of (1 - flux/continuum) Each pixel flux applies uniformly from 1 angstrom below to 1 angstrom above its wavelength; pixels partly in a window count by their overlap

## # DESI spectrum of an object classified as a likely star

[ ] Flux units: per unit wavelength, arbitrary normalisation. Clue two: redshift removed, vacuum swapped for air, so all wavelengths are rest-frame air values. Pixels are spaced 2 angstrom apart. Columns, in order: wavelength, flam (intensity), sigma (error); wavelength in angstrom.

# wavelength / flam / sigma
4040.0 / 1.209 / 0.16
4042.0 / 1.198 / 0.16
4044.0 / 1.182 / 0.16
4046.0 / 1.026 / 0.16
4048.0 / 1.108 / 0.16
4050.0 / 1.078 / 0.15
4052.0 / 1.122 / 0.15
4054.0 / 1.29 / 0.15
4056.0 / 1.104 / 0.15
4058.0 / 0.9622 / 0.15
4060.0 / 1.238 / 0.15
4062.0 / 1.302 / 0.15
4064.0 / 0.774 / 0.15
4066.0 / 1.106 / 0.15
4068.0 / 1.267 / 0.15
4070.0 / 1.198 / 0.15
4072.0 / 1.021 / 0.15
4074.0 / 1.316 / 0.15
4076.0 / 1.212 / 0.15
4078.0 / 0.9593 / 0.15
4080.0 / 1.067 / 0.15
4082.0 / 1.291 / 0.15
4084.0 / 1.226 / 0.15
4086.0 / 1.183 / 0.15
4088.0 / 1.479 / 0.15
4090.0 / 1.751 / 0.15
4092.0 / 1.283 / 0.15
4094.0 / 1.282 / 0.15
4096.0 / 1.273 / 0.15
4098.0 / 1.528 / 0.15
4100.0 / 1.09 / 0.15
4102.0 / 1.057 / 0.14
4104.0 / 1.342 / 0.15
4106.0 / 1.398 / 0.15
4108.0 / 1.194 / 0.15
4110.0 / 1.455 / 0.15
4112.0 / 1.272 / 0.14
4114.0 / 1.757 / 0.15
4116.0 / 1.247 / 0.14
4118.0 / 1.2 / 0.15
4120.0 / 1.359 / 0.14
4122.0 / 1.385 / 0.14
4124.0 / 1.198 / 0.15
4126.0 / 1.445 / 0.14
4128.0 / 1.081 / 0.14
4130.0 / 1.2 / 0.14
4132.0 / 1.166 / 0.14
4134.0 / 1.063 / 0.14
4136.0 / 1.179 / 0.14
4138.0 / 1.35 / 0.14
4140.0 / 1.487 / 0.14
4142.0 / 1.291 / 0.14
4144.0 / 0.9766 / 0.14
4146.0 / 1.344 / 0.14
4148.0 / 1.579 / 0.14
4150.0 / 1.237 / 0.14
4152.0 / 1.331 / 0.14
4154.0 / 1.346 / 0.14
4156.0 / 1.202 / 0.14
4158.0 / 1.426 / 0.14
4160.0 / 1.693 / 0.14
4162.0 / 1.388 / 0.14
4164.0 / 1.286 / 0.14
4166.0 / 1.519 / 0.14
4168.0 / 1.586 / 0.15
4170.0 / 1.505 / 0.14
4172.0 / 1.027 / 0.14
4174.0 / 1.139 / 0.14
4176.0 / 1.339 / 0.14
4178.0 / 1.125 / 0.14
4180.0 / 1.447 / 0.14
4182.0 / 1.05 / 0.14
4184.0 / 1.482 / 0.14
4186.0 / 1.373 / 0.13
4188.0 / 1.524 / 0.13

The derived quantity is -1.0 angstrom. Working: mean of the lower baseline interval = 1.2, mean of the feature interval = 1.3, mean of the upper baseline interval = 1.35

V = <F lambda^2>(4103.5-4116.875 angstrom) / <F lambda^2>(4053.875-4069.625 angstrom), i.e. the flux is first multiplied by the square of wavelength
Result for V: 1.3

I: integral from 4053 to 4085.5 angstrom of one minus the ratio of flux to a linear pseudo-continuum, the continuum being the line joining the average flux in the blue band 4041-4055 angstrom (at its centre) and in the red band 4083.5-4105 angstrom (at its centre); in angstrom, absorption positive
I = 2.1 angstrom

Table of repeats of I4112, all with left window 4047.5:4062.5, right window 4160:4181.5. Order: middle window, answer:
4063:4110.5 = -1.4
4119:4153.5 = 0.3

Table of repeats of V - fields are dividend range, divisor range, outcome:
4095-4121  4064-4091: 1.10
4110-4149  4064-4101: 1.07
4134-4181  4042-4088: 1.22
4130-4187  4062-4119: 1.08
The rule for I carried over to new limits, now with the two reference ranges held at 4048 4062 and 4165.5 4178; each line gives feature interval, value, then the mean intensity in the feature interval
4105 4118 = -1.5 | 1.37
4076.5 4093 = -1.2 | 1.28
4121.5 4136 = 0.6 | 1.21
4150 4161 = -0.7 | 1.38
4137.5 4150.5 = -0.4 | 1.33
